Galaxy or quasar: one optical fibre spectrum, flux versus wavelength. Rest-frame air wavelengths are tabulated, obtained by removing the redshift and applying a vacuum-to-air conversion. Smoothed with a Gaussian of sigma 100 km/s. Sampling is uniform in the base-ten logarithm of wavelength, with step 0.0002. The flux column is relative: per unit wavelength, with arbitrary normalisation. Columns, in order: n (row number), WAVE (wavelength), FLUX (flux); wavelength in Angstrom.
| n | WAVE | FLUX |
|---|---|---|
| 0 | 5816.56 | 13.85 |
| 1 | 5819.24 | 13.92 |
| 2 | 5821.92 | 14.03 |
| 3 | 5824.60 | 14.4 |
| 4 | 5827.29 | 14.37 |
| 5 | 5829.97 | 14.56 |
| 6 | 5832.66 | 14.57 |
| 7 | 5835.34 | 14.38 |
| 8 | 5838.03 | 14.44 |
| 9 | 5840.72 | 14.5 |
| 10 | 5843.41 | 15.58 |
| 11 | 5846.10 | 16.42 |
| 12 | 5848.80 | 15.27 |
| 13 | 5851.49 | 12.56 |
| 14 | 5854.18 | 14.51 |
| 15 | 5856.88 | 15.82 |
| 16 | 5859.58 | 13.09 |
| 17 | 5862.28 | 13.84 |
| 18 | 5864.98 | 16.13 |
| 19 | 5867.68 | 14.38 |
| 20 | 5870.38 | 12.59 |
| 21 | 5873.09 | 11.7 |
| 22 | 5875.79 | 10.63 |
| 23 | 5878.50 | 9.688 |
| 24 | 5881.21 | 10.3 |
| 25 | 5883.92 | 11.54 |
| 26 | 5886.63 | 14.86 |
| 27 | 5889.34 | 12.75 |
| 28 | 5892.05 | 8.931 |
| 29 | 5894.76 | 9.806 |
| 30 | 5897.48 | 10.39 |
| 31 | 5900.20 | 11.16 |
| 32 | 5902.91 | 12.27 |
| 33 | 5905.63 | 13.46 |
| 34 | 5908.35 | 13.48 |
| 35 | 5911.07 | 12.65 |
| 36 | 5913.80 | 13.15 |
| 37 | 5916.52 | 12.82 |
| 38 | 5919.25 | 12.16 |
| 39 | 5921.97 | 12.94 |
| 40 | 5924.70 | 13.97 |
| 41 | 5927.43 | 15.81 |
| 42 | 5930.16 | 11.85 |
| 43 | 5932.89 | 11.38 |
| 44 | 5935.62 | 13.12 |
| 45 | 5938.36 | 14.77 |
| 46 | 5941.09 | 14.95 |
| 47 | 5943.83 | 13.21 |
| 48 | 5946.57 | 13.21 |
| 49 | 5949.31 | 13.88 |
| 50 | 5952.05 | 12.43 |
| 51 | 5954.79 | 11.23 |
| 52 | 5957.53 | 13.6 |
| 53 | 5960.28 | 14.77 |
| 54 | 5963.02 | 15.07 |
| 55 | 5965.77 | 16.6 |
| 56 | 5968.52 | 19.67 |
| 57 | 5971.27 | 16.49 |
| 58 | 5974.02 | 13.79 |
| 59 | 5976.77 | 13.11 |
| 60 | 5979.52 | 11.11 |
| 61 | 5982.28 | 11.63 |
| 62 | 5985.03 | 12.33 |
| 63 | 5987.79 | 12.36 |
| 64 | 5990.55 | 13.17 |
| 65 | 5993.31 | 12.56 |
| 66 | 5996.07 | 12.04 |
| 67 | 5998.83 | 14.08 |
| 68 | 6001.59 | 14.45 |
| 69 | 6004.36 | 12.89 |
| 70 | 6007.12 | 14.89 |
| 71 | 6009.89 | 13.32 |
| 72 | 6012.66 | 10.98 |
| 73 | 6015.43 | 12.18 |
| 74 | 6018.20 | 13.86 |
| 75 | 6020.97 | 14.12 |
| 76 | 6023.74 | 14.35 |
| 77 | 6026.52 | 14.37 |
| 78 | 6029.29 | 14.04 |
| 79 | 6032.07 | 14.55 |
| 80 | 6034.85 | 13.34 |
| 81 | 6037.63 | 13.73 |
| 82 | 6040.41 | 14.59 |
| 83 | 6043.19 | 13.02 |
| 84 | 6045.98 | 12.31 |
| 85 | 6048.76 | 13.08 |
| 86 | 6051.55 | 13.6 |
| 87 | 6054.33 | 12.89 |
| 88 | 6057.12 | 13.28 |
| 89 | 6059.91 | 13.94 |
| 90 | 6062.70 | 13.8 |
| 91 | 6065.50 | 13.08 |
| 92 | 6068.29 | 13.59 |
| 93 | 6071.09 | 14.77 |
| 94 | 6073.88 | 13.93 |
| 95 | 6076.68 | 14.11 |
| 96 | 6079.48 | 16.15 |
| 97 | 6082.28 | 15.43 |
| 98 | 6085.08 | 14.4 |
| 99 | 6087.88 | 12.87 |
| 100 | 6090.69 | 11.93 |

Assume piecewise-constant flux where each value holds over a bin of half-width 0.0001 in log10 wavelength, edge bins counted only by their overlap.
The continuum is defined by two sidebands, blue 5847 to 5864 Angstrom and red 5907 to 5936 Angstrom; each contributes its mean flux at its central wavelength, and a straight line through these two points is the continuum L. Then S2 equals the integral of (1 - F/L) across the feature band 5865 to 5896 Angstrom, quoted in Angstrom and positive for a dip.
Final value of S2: 4.6 Angstrom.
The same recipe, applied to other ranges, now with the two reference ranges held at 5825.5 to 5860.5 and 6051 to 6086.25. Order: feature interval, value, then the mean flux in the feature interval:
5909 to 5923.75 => 1.7 Angstrom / 12.8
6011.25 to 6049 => 1.9 Angstrom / 13.5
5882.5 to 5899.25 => 3.6 Angstrom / 11.4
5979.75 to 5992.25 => 1.8 Angstrom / 12.3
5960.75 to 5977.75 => -1.7 Angstrom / 15.8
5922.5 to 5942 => 1.1 Angstrom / 13.6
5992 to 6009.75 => 1.0 Angstrom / 13.5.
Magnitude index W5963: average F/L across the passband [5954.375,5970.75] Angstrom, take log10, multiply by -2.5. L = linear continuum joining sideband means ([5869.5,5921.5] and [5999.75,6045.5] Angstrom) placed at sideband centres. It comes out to -0.21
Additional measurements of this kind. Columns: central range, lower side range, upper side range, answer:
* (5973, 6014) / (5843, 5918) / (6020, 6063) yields 0.05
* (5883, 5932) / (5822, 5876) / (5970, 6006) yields 0.11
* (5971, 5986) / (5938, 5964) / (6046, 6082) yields 0.07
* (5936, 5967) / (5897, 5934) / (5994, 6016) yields -0.08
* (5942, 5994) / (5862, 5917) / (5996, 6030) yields -0.05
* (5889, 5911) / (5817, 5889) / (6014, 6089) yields 0.19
